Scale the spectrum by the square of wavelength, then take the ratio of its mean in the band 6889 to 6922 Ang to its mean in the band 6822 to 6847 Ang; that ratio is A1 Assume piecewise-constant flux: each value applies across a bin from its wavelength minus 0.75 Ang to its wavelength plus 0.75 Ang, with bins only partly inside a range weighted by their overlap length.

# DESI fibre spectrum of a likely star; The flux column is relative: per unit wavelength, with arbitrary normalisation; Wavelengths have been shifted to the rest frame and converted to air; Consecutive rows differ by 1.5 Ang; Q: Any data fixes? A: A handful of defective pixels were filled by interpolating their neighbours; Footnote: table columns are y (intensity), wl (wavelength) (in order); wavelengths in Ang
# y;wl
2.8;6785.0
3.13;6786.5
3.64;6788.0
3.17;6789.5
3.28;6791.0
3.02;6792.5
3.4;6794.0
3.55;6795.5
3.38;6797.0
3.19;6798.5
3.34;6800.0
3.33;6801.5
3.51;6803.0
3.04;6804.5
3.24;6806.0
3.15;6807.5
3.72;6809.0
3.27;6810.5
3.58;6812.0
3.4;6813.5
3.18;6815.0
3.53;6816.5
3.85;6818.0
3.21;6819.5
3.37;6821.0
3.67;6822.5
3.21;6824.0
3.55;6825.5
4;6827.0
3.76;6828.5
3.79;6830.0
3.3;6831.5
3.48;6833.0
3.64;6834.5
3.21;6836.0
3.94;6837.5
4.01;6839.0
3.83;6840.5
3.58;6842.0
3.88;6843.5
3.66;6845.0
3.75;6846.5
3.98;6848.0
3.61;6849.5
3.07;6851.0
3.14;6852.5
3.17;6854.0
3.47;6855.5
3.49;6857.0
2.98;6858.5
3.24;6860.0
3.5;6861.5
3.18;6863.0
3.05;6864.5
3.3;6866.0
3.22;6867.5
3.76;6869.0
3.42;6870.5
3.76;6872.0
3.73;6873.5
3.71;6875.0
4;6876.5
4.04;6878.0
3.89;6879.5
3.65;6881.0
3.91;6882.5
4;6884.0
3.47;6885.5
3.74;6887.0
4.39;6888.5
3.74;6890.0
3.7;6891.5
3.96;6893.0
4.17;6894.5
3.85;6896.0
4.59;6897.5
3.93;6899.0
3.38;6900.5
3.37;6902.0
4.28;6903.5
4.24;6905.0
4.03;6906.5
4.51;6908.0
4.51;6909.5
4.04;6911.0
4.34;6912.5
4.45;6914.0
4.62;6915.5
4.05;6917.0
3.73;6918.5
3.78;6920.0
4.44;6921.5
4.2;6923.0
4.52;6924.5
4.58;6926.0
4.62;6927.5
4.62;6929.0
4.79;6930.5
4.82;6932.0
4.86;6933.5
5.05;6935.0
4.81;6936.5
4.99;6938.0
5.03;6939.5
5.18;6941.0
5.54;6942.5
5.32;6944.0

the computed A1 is 1.1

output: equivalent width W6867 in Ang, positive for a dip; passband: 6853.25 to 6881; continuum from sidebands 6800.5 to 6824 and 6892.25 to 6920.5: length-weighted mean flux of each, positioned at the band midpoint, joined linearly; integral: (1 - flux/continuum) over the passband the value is 2.3 Ang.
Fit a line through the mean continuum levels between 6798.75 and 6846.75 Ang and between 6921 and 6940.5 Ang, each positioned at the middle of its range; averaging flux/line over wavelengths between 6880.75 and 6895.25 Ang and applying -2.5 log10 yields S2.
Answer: 0.099 mag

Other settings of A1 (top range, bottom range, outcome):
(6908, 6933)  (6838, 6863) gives 1.27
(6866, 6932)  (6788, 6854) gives 1.19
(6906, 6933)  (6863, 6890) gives 1.20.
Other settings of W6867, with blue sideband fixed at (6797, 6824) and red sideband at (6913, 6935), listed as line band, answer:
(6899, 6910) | 0.63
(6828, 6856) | 0.63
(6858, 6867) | 1.53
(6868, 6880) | 0.63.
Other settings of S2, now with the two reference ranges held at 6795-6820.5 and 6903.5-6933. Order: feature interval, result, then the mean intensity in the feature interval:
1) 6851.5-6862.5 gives 0.166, 3.28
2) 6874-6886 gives 0.051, 3.84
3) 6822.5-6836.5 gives 0.003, 3.56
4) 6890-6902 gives 0.074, 3.89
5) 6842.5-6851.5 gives 0.016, 3.67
